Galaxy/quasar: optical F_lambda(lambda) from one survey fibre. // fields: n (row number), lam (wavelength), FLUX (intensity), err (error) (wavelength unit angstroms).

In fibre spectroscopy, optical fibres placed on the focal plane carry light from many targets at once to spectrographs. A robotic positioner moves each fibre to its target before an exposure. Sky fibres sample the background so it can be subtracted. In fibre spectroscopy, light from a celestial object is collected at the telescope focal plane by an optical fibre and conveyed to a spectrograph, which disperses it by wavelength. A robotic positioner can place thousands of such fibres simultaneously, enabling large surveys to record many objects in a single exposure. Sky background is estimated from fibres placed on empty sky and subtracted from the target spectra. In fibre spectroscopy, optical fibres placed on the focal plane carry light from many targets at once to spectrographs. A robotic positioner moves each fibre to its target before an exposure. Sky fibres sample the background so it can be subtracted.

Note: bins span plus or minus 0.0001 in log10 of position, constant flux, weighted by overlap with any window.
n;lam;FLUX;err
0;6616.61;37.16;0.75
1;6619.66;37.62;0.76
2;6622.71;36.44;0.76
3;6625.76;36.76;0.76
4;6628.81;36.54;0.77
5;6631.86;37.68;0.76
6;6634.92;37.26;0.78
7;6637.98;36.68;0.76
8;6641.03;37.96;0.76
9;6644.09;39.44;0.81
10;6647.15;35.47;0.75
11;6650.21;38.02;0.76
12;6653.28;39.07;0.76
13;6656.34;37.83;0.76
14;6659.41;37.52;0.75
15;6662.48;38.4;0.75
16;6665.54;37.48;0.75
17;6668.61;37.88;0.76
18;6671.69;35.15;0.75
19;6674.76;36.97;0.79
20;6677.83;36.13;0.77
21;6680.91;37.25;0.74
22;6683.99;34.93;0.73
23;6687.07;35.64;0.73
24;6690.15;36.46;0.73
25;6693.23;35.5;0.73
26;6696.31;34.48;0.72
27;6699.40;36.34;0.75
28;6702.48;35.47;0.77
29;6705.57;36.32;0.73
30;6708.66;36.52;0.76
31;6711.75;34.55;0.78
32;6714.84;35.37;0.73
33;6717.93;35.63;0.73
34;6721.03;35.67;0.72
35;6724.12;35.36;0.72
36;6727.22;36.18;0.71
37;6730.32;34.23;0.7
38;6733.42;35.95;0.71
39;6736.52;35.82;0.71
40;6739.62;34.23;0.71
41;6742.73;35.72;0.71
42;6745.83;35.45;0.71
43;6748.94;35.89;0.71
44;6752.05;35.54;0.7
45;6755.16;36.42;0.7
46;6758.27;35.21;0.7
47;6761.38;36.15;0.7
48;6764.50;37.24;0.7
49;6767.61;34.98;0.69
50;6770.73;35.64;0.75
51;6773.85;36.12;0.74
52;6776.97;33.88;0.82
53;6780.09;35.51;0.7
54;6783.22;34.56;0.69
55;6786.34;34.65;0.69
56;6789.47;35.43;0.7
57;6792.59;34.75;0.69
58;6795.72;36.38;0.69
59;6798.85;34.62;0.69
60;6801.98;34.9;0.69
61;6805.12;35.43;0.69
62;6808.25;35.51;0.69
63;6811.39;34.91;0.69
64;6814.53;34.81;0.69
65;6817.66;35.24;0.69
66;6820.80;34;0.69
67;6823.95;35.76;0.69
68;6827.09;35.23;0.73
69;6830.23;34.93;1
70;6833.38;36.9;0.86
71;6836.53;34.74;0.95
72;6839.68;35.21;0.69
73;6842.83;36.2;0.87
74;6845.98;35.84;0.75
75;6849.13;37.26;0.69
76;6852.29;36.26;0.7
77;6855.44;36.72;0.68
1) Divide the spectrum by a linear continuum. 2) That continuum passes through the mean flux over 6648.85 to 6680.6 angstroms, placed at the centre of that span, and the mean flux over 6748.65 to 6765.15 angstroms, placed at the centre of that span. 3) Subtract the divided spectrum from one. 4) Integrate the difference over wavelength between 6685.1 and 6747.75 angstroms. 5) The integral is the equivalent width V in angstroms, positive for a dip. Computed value 1.9 angstroms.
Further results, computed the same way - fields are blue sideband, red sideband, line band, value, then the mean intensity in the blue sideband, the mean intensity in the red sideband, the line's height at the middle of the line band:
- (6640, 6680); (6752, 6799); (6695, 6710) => 0.4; 37.5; 35.5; 36.7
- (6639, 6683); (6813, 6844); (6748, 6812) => 0.9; 37.4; 35.3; 35.9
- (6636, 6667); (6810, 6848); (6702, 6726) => 0.8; 37.8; 35.3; 36.9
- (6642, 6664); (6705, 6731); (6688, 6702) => 0.3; 38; 35.6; 36.4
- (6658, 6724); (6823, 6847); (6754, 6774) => 0.0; 36.2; 35.6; 35.9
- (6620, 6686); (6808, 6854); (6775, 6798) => 0.6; 37.2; 35.5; 35.9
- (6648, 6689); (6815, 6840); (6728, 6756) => 0.6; 37.1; 35.2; 36.2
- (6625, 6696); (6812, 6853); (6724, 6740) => 0.5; 37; 35.5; 36.4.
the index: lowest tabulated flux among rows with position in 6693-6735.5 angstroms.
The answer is 34.23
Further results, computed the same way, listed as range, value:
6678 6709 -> 34.48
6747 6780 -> 33.88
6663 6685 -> 34.93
